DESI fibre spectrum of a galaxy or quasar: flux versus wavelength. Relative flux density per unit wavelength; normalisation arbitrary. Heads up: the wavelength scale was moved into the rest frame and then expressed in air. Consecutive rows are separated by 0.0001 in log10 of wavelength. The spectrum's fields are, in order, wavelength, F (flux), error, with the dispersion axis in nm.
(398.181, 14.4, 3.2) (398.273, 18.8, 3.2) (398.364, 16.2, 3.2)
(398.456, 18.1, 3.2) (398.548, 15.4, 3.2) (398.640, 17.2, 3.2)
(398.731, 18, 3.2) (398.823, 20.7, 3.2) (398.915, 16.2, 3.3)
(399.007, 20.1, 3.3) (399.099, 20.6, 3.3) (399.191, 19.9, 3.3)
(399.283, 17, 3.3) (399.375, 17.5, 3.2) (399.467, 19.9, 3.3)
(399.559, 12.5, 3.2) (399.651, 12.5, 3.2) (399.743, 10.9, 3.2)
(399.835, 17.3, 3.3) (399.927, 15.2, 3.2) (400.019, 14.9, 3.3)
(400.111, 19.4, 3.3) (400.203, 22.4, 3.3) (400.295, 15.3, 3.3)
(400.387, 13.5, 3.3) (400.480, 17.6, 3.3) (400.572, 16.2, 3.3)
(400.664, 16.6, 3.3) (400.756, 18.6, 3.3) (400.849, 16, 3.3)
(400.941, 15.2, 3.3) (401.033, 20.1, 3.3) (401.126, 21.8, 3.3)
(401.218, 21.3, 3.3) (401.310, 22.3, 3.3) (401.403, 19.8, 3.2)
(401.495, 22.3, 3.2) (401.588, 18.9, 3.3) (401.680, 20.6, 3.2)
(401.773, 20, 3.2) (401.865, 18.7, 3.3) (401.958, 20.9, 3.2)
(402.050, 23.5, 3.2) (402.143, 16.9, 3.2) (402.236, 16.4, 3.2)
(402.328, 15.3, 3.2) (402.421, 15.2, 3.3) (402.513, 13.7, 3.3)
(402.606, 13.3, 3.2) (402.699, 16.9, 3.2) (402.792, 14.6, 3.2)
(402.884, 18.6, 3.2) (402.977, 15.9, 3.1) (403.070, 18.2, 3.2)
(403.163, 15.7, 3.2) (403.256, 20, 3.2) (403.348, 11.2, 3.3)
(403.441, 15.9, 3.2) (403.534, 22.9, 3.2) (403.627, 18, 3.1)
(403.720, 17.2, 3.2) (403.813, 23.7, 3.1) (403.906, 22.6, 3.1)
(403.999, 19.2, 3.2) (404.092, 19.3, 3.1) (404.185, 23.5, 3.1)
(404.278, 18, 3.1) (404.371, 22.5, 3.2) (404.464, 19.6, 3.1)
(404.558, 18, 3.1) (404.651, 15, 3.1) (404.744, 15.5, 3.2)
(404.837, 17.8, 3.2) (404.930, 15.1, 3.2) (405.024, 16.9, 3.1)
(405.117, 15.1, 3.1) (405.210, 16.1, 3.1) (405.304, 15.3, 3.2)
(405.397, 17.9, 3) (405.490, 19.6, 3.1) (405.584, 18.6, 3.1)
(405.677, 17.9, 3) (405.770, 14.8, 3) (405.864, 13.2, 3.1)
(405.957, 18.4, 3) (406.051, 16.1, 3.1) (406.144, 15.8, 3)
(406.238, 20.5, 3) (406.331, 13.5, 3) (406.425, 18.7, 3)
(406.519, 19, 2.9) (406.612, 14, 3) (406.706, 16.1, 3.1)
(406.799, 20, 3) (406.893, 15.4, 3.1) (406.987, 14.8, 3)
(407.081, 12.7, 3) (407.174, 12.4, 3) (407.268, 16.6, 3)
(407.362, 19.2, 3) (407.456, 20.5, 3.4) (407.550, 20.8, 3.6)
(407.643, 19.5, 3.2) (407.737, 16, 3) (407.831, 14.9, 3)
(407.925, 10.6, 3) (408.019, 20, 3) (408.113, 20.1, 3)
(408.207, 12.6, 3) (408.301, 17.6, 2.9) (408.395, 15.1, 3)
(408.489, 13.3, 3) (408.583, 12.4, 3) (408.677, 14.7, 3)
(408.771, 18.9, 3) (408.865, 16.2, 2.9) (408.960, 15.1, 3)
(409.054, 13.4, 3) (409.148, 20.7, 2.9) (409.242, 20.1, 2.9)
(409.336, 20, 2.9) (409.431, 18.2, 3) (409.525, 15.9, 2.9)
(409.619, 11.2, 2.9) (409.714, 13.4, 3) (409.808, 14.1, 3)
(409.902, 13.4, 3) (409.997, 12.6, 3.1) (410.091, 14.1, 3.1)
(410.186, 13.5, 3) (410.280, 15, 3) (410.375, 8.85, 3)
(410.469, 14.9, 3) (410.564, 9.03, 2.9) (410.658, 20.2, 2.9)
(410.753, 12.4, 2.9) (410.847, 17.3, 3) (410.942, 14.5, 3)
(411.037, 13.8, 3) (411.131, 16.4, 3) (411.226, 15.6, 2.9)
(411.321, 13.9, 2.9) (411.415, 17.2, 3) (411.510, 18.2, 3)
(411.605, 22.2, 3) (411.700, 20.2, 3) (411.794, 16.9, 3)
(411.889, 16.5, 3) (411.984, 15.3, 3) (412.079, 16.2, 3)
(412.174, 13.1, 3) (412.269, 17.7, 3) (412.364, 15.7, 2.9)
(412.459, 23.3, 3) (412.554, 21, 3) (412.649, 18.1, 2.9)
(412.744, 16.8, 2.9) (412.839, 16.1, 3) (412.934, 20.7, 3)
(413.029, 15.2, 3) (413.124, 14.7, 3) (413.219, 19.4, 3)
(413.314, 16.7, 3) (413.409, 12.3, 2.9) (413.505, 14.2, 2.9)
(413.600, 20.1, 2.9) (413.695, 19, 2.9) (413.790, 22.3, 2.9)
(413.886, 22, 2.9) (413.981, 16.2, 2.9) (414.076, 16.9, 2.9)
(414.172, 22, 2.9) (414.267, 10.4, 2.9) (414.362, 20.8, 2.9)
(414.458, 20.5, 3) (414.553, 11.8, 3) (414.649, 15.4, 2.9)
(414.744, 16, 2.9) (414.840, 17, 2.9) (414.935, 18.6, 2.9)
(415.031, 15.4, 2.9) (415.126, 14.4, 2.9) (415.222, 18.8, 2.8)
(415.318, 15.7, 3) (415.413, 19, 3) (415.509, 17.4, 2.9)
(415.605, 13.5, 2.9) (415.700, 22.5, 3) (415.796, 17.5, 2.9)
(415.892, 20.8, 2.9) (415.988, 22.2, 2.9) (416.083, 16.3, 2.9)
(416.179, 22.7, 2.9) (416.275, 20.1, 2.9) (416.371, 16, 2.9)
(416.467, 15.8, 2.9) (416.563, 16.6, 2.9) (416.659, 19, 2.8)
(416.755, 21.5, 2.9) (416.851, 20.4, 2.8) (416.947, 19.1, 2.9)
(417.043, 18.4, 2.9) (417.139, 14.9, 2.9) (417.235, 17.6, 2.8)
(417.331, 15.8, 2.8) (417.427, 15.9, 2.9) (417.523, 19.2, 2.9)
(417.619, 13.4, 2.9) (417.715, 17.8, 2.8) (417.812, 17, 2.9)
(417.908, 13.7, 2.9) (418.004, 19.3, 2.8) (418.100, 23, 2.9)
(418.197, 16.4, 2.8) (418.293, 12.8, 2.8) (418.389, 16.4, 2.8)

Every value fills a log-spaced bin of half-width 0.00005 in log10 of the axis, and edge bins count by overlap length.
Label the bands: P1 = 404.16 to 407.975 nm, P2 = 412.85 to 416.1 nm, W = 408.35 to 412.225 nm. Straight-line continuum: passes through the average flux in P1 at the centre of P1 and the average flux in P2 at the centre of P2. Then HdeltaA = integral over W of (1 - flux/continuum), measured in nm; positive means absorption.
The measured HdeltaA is 0.40 nm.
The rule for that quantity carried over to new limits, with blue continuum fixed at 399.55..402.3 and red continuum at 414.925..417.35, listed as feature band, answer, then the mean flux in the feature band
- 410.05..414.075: 0.33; 16.6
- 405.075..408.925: 0.34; 16.5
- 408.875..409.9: 0.11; 16.1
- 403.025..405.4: -0.01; 18.1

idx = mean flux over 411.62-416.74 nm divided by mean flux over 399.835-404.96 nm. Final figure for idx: 0.97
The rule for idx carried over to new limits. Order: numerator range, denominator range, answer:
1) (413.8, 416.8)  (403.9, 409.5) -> 1.05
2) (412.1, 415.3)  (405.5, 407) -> 1.03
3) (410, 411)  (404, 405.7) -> 0.78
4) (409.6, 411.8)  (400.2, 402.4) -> 0.80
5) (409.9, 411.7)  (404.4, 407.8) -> 0.89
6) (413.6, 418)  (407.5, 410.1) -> 1.12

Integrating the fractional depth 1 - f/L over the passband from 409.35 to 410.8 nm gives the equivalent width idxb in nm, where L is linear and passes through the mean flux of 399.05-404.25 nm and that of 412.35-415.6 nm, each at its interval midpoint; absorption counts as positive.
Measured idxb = 0.302 nm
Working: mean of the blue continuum 17.9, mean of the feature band 13.9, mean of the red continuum 17.4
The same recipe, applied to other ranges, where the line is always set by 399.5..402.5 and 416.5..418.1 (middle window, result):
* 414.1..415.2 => 0.06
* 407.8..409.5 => 0.13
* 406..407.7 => 0.07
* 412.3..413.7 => 0.01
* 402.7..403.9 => -0.01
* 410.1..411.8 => 0.21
